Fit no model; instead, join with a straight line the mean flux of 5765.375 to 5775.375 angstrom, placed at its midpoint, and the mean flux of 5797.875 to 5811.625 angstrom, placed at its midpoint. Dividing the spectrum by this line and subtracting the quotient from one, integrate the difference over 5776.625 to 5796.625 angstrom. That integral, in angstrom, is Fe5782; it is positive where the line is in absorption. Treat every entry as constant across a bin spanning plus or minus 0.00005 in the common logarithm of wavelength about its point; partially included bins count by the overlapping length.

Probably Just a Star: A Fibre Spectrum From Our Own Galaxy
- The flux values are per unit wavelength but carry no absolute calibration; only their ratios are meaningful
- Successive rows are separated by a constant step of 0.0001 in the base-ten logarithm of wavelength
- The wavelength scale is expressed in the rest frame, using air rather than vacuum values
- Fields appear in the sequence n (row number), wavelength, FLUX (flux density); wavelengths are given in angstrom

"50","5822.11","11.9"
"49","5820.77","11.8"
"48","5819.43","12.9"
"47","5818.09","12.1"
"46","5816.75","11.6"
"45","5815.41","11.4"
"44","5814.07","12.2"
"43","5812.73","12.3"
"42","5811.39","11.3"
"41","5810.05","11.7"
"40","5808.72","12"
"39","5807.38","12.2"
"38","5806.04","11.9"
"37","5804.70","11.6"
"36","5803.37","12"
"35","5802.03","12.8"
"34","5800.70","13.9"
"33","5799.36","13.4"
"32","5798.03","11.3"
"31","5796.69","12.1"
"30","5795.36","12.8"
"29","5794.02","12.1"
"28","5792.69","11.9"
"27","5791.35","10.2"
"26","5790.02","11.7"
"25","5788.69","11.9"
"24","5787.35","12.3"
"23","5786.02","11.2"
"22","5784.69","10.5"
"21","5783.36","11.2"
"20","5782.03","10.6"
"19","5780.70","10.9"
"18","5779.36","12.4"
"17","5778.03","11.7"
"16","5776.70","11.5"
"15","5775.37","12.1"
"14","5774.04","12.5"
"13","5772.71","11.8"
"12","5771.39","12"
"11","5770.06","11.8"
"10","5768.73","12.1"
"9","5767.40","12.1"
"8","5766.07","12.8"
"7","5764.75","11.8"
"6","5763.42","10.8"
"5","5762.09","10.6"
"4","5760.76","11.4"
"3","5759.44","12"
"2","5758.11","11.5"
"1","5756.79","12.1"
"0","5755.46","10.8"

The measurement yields 1.1 angstrom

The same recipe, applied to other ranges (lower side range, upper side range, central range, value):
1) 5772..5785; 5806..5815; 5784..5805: -0.4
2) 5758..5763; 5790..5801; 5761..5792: 0.3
